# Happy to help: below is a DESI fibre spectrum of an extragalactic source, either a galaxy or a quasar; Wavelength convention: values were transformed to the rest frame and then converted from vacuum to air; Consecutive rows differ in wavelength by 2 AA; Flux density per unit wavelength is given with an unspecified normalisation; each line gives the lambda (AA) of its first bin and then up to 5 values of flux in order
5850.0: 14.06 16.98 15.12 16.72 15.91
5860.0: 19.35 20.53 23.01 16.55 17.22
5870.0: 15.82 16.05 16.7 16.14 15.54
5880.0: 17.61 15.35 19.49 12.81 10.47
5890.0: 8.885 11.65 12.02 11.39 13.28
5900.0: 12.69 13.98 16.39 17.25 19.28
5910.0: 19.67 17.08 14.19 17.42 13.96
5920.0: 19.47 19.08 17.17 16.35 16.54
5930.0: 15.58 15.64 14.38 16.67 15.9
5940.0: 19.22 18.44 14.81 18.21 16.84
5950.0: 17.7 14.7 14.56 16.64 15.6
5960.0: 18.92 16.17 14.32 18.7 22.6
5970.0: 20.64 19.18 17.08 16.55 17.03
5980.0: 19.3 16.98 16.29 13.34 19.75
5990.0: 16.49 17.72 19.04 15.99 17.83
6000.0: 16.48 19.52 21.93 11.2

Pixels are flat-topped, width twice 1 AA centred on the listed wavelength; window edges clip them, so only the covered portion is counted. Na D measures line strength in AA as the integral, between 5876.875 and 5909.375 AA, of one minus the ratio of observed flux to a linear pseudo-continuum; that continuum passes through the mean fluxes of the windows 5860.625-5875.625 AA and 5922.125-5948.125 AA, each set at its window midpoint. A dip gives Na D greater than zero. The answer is 5.8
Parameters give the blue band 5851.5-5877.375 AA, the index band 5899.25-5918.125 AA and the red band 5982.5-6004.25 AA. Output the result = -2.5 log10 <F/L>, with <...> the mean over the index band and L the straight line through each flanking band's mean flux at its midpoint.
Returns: 0.069 mag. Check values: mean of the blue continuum 17.4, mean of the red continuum 17.5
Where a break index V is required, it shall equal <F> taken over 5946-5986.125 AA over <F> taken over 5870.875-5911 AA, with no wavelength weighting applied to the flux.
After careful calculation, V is 1.16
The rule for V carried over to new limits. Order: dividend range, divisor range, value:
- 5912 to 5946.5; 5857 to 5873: 0.92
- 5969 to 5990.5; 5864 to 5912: 1.15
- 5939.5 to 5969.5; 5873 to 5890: 1.14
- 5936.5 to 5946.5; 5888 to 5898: 1.54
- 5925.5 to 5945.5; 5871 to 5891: 1.10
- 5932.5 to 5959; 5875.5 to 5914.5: 1.11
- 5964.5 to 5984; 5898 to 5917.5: 1.14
